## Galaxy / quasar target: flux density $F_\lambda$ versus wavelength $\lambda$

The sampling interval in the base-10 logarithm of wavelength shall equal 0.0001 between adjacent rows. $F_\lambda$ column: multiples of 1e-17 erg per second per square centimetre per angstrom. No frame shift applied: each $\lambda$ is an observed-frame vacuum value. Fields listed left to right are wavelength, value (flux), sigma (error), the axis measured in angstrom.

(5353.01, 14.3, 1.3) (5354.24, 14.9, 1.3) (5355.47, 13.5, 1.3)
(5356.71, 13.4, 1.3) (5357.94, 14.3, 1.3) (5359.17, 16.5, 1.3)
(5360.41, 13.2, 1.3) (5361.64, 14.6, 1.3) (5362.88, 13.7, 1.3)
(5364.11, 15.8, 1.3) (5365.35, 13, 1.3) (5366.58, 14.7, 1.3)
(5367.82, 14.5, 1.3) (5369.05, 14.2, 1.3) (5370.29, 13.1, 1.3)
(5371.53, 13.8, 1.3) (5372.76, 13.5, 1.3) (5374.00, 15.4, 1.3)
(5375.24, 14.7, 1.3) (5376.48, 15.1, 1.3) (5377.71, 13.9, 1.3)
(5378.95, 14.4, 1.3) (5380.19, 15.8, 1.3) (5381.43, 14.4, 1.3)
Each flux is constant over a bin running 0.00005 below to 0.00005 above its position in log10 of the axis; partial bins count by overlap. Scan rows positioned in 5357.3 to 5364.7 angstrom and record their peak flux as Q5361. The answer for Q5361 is 16.5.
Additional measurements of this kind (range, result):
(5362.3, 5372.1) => 15.8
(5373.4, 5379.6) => 15.4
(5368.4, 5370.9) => 14.2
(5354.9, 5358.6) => 14.3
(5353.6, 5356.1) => 14.9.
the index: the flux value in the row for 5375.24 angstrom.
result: 14.7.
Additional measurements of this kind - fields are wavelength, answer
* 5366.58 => 14.7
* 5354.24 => 14.9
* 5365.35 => 13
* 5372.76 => 13.5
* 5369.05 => 14.2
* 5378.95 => 14.4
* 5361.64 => 14.6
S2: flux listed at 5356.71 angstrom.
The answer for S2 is 13.4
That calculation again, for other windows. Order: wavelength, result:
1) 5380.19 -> 15.8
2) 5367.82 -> 14.5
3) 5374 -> 15.4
